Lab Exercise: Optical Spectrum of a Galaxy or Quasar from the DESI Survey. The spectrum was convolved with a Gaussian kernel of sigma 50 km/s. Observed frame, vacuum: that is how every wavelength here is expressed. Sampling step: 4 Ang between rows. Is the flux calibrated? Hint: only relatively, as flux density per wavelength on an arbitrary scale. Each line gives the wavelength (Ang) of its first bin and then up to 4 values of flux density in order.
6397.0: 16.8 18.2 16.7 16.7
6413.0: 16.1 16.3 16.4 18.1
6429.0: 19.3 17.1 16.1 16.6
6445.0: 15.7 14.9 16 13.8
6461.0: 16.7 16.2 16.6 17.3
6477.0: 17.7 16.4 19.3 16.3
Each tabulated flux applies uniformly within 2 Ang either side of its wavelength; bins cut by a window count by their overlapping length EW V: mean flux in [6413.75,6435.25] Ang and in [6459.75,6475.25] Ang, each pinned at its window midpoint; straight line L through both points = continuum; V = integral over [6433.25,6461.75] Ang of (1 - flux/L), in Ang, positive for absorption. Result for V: 2.2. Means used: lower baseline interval 17.3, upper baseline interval 16.7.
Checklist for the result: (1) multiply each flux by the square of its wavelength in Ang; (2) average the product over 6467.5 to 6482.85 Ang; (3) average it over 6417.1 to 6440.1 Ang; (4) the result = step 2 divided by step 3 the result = 1.0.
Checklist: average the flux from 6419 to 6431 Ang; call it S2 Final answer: 17.9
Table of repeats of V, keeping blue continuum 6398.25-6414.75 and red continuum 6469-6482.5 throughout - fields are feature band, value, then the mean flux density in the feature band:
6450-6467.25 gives 1.4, 15.6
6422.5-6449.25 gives 0.1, 16.9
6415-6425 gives 0.2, 16.7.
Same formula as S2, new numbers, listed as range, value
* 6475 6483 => 17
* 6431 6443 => 16.6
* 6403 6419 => 16.5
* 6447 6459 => 14.9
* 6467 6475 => 17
